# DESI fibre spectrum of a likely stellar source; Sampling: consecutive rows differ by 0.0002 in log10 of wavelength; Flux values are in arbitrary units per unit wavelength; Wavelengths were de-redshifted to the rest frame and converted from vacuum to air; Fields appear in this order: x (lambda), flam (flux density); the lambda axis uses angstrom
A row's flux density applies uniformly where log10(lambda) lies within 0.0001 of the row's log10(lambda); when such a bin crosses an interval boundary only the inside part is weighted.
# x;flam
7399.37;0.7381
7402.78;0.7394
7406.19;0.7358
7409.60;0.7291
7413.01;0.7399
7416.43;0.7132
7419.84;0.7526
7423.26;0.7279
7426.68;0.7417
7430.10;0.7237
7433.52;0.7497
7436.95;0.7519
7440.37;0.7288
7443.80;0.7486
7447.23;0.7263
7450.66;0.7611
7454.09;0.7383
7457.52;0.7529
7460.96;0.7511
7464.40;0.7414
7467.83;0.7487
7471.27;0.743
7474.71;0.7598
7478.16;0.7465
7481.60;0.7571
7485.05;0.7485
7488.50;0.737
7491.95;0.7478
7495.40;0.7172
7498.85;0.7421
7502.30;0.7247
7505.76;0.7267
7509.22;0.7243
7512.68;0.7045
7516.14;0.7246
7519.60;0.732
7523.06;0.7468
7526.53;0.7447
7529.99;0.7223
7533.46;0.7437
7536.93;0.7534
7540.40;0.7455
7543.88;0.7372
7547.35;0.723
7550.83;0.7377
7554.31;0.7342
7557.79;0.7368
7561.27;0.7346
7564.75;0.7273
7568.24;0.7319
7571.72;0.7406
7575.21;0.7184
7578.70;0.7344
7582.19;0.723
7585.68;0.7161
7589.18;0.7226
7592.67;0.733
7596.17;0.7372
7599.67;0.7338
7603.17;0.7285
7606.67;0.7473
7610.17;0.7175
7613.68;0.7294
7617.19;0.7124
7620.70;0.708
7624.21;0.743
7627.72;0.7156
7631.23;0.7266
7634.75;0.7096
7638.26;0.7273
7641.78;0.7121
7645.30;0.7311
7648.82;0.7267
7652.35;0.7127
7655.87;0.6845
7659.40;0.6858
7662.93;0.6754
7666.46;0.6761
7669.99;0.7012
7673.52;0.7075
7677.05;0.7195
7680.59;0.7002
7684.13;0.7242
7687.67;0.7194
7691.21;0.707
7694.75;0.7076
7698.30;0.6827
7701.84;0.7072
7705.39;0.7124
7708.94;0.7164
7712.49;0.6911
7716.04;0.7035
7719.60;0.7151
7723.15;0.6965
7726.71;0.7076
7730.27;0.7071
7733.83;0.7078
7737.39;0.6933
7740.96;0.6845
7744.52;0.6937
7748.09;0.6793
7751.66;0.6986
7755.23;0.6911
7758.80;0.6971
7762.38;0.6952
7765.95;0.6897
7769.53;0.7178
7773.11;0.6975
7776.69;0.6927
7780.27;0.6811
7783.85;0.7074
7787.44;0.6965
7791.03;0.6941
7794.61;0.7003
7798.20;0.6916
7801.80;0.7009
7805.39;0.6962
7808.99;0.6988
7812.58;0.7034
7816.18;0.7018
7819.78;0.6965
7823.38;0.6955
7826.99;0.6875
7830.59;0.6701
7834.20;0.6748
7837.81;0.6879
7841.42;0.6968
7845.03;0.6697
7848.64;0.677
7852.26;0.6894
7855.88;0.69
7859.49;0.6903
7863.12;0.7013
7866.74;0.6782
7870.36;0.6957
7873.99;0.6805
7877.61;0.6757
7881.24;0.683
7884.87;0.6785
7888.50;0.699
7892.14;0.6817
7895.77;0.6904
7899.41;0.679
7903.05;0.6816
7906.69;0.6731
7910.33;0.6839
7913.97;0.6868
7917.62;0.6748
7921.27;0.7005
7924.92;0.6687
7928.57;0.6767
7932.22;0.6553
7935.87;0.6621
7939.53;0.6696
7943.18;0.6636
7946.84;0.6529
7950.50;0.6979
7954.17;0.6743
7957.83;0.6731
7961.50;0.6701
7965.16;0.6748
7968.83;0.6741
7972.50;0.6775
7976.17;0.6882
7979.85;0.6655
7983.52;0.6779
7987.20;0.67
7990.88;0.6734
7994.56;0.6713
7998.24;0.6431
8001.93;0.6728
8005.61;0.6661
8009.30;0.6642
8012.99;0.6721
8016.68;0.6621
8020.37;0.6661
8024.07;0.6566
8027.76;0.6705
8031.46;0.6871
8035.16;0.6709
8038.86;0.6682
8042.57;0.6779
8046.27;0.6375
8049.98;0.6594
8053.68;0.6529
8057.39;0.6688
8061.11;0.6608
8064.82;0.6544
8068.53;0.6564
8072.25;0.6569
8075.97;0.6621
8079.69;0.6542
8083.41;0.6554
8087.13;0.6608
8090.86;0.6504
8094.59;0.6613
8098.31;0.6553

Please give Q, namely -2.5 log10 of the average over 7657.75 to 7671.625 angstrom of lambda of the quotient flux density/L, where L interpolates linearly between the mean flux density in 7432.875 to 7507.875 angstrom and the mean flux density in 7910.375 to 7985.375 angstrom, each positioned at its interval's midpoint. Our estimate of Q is 0.05 mag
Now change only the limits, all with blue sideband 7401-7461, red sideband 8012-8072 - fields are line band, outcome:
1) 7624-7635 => -0.01 mag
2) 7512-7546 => -0.01 mag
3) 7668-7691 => 0.00 mag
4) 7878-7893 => 0.00 mag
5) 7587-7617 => -0.02 mag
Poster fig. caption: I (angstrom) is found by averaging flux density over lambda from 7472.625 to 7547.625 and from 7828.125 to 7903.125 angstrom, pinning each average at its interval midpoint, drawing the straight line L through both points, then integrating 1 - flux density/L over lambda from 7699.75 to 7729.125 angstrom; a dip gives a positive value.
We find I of 0.0 angstrom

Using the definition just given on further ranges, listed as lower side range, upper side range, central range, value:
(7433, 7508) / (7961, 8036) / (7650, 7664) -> 0.50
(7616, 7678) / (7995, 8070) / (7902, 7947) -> 0.19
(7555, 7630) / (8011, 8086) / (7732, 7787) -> 0.70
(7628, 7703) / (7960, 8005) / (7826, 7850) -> 0.26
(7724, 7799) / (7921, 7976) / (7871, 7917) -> -0.23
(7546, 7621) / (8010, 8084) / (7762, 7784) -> 0.16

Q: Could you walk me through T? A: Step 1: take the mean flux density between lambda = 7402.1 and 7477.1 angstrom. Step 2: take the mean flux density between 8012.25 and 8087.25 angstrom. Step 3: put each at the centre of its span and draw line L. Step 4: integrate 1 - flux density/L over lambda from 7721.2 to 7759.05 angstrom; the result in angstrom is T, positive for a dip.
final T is 0.3 angstrom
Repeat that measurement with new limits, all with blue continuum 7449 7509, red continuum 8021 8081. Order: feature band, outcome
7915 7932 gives 0.1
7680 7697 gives 0.0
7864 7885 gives 0.1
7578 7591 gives 0.1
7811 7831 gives 0.0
